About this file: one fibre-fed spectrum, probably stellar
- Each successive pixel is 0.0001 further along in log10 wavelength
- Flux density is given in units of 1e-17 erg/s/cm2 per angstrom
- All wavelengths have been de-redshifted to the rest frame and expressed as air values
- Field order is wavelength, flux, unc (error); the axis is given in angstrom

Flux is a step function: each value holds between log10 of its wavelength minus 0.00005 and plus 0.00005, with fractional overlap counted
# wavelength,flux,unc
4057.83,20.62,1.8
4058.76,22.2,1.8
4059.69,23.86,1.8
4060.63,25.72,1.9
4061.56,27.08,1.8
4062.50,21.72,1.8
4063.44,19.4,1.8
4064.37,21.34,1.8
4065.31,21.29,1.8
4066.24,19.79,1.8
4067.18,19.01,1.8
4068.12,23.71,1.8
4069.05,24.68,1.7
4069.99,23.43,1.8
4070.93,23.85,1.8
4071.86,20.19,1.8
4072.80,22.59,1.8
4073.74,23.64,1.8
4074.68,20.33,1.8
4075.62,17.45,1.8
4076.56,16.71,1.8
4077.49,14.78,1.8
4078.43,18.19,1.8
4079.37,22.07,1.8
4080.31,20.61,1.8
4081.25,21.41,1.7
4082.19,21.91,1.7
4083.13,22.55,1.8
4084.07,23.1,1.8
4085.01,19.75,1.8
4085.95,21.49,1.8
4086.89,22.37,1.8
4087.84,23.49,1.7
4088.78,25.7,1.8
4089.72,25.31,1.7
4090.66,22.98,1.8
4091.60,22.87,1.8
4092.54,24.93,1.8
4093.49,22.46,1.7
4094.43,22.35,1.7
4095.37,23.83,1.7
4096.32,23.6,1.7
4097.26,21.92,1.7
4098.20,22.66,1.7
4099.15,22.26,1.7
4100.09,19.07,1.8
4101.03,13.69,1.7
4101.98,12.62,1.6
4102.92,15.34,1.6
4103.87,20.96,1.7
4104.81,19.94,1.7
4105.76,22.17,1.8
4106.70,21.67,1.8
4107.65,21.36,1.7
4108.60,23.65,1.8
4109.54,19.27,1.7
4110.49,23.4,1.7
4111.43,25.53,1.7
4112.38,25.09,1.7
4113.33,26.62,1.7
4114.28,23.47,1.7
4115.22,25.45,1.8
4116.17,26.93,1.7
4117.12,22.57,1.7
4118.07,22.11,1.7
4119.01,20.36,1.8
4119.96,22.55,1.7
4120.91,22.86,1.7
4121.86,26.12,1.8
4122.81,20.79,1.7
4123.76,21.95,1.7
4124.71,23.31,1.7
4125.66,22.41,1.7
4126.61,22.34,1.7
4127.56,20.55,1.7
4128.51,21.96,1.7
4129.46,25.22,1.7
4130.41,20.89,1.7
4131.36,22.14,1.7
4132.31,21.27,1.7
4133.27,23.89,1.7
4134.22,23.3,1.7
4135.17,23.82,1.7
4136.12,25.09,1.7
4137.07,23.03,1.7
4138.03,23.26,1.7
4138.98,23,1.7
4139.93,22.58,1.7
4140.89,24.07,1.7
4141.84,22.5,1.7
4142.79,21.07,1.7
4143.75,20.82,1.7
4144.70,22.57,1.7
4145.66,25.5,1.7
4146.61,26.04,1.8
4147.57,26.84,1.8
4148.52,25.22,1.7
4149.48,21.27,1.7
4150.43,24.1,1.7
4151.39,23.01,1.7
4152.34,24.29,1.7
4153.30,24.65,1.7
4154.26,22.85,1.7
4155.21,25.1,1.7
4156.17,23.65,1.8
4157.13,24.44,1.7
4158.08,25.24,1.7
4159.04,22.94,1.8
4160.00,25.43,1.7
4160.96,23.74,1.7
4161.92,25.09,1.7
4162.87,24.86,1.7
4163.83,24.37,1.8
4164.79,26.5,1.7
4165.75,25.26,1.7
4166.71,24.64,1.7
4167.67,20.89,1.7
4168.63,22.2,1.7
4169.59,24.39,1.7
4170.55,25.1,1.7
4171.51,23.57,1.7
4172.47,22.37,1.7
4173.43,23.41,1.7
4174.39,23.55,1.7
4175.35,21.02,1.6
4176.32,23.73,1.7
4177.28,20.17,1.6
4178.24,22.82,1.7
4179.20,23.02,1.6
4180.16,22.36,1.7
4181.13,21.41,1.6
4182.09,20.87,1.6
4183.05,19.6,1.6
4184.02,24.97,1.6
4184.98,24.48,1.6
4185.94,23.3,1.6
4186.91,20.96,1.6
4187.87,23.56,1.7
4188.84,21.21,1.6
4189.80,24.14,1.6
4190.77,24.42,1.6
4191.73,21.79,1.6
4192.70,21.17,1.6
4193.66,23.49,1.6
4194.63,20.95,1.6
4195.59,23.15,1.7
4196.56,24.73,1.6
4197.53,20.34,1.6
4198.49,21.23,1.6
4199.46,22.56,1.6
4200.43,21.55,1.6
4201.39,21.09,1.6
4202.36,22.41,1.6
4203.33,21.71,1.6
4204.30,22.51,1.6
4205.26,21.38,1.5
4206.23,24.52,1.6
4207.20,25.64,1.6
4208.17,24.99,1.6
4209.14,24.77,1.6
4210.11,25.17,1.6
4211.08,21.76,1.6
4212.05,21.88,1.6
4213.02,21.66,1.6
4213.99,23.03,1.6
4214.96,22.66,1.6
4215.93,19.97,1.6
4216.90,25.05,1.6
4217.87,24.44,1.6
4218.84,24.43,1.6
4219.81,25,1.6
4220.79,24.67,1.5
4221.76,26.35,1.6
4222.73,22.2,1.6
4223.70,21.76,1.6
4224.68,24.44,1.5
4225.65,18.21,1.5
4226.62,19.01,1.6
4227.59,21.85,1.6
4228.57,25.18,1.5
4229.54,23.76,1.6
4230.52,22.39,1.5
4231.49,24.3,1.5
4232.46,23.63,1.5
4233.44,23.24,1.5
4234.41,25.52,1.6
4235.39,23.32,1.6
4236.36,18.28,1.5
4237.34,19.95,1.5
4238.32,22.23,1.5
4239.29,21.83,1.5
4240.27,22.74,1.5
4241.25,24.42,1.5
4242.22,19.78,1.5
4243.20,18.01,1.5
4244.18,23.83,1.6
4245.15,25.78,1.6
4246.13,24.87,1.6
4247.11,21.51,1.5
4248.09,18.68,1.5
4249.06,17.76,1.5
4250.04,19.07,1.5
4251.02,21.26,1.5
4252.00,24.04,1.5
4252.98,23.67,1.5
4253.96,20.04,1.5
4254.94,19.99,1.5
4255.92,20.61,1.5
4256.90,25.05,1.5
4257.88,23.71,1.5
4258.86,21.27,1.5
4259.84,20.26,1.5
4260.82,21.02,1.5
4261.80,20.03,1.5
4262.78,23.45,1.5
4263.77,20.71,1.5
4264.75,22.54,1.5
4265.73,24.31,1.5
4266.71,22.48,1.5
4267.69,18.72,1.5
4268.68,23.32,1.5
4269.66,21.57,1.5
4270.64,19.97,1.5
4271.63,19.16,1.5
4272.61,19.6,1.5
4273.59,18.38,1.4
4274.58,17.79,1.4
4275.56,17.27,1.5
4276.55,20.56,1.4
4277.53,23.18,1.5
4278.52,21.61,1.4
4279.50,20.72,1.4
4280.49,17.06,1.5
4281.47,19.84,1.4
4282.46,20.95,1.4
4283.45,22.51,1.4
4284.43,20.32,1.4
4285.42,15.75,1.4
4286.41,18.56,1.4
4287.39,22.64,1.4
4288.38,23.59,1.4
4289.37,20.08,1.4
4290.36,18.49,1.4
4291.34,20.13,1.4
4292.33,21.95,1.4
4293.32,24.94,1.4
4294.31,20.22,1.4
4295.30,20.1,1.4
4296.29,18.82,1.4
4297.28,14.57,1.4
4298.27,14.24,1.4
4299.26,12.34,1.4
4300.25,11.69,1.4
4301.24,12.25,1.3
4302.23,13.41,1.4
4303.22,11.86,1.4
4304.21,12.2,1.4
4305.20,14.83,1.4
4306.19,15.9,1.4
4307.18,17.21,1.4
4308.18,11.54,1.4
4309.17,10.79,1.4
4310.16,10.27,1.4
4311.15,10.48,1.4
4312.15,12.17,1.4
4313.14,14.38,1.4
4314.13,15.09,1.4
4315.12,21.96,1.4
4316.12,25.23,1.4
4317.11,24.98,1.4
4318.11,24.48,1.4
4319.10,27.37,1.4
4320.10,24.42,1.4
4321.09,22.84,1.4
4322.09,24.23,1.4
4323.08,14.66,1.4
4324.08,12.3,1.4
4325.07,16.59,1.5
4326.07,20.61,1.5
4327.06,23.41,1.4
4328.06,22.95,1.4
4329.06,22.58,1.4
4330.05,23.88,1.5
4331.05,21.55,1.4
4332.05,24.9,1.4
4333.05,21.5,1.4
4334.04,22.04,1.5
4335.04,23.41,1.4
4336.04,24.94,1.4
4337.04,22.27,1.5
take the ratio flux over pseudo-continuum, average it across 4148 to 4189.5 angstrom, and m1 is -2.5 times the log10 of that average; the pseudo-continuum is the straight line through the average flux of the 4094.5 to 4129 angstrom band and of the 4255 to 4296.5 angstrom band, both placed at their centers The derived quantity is -0.09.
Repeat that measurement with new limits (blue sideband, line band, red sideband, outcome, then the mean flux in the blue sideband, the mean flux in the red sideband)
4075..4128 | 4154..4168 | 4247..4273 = -0.13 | 21.8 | 21.3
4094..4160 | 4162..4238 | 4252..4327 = -0.09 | 22.7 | 19.1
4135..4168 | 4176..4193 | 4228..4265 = 0.04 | 24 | 22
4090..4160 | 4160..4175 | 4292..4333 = -0.11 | 22.8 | 18.1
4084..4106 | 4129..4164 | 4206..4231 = -0.07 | 21.4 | 23.2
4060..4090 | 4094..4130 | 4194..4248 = 0.00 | 21.7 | 22.7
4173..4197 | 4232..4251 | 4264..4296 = -0.02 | 22.6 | 20.6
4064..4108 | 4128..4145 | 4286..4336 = -0.11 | 21.2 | 18.7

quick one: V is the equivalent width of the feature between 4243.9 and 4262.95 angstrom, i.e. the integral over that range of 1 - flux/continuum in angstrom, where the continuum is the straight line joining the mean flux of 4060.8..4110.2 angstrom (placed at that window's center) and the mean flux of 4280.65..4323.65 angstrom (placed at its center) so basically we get -3.0 angstrom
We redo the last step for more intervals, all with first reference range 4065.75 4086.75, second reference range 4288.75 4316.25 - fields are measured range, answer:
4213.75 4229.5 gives -4.7 angstrom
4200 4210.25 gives -2.9 angstrom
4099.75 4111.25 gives 0.4 angstrom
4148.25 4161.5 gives -3.3 angstrom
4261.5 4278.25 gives -4.2 angstrom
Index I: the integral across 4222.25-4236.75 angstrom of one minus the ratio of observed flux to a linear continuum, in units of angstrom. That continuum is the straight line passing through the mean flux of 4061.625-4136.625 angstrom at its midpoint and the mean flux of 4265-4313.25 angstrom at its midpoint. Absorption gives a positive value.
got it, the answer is -2.52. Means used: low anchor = 22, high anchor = 17.9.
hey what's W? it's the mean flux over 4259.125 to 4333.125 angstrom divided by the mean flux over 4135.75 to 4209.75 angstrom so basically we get 0.8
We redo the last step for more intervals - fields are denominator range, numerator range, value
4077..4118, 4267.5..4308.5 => 0.84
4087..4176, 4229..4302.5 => 0.90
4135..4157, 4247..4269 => 0.91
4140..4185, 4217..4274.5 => 0.94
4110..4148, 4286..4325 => 0.76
